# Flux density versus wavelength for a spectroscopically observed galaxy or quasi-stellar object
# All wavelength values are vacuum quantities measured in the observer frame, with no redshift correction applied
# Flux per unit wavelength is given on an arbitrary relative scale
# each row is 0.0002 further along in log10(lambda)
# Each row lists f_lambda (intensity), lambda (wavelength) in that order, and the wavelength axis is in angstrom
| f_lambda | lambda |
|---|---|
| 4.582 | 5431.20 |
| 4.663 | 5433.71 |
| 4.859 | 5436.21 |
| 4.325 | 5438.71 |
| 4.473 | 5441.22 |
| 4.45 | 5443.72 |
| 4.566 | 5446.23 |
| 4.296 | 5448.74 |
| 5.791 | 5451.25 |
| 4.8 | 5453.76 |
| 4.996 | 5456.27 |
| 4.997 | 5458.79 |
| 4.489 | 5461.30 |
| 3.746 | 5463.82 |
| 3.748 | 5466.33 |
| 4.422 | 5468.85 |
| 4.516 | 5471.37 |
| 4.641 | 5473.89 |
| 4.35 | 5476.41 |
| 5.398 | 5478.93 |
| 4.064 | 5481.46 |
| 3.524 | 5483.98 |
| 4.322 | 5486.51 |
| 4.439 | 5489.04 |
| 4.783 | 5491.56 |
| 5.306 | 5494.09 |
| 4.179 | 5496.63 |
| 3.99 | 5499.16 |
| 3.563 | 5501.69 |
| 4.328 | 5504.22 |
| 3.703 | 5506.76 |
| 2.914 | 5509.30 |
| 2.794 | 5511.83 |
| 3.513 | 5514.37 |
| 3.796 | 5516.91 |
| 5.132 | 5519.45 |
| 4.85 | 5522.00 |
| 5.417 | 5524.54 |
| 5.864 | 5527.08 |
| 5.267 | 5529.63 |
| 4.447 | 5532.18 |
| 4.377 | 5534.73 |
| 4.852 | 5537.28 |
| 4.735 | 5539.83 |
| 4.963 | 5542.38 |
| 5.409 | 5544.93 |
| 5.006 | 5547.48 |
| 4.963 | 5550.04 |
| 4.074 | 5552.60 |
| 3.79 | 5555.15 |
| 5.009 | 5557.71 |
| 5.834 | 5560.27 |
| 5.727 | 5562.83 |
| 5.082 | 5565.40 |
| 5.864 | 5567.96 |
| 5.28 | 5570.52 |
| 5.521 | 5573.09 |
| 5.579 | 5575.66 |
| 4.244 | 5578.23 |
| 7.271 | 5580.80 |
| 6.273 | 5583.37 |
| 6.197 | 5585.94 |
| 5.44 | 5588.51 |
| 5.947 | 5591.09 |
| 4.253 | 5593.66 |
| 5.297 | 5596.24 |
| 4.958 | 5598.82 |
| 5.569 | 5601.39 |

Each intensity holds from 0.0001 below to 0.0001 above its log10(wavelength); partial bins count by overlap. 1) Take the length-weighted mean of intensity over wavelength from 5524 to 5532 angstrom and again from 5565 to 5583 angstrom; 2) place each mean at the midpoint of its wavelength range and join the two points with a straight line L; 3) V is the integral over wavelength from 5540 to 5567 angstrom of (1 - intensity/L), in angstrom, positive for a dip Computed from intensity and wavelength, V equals 2.6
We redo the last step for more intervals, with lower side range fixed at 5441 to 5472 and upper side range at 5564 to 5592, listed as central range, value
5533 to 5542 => 1.1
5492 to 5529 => 5.9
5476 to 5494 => 1.3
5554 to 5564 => 0.8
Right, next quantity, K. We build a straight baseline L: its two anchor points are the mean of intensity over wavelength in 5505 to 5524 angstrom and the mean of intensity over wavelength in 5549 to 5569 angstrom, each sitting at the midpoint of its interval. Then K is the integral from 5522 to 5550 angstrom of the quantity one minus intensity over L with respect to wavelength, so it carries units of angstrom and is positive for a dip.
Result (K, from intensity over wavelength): -3.8 angstrom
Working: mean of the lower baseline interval 3.89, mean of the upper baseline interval 5.03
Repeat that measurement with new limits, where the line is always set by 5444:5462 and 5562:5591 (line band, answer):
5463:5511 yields 8.2 angstrom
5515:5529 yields 1.0 angstrom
